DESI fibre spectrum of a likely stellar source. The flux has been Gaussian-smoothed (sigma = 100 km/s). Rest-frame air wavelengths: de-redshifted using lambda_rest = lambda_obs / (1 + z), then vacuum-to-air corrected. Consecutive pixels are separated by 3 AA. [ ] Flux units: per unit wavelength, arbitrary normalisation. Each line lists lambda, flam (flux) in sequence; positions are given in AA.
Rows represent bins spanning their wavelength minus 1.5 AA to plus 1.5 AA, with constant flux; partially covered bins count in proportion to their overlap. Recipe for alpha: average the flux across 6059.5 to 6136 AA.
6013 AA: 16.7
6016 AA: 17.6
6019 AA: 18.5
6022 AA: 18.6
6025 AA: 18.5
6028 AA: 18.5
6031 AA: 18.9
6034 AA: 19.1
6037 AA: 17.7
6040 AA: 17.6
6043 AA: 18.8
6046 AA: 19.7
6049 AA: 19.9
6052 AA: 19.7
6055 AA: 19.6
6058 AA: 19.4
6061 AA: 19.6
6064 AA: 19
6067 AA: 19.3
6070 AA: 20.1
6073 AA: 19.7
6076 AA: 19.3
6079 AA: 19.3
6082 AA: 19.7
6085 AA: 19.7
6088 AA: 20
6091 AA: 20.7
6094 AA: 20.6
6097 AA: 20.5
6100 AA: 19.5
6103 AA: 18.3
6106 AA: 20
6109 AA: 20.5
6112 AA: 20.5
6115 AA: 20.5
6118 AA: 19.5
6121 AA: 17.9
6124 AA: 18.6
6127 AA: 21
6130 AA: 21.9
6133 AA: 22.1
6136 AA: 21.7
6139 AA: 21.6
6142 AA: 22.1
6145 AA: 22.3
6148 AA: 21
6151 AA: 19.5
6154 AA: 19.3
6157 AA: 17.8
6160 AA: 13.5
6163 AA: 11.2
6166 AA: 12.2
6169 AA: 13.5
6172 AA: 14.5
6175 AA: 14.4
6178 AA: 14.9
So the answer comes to 19.9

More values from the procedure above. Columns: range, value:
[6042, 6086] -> 19.5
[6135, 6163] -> 19.4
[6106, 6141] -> 20.5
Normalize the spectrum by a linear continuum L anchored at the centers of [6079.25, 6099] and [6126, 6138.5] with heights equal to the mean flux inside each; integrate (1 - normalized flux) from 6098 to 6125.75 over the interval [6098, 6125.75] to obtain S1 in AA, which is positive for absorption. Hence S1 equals 1.9 AA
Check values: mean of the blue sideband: 20.1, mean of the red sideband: 21.7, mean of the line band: 19.5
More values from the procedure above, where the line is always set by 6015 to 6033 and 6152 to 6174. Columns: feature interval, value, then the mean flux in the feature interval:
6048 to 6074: -3.2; 19.6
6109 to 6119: -2.6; 20.2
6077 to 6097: -3.9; 20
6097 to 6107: -1.9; 19.4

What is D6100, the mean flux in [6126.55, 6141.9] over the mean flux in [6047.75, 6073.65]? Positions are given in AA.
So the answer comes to 1.1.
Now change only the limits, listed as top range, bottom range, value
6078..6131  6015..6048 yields 1.07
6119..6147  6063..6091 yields 1.07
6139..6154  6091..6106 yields 1.06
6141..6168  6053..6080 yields 0.90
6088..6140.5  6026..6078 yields 1.06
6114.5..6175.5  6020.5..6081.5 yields 0.96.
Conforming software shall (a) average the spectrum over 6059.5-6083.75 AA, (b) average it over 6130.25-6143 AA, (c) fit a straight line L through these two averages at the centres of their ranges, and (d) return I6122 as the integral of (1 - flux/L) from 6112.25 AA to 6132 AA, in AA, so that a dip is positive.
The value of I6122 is 1.2 AA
